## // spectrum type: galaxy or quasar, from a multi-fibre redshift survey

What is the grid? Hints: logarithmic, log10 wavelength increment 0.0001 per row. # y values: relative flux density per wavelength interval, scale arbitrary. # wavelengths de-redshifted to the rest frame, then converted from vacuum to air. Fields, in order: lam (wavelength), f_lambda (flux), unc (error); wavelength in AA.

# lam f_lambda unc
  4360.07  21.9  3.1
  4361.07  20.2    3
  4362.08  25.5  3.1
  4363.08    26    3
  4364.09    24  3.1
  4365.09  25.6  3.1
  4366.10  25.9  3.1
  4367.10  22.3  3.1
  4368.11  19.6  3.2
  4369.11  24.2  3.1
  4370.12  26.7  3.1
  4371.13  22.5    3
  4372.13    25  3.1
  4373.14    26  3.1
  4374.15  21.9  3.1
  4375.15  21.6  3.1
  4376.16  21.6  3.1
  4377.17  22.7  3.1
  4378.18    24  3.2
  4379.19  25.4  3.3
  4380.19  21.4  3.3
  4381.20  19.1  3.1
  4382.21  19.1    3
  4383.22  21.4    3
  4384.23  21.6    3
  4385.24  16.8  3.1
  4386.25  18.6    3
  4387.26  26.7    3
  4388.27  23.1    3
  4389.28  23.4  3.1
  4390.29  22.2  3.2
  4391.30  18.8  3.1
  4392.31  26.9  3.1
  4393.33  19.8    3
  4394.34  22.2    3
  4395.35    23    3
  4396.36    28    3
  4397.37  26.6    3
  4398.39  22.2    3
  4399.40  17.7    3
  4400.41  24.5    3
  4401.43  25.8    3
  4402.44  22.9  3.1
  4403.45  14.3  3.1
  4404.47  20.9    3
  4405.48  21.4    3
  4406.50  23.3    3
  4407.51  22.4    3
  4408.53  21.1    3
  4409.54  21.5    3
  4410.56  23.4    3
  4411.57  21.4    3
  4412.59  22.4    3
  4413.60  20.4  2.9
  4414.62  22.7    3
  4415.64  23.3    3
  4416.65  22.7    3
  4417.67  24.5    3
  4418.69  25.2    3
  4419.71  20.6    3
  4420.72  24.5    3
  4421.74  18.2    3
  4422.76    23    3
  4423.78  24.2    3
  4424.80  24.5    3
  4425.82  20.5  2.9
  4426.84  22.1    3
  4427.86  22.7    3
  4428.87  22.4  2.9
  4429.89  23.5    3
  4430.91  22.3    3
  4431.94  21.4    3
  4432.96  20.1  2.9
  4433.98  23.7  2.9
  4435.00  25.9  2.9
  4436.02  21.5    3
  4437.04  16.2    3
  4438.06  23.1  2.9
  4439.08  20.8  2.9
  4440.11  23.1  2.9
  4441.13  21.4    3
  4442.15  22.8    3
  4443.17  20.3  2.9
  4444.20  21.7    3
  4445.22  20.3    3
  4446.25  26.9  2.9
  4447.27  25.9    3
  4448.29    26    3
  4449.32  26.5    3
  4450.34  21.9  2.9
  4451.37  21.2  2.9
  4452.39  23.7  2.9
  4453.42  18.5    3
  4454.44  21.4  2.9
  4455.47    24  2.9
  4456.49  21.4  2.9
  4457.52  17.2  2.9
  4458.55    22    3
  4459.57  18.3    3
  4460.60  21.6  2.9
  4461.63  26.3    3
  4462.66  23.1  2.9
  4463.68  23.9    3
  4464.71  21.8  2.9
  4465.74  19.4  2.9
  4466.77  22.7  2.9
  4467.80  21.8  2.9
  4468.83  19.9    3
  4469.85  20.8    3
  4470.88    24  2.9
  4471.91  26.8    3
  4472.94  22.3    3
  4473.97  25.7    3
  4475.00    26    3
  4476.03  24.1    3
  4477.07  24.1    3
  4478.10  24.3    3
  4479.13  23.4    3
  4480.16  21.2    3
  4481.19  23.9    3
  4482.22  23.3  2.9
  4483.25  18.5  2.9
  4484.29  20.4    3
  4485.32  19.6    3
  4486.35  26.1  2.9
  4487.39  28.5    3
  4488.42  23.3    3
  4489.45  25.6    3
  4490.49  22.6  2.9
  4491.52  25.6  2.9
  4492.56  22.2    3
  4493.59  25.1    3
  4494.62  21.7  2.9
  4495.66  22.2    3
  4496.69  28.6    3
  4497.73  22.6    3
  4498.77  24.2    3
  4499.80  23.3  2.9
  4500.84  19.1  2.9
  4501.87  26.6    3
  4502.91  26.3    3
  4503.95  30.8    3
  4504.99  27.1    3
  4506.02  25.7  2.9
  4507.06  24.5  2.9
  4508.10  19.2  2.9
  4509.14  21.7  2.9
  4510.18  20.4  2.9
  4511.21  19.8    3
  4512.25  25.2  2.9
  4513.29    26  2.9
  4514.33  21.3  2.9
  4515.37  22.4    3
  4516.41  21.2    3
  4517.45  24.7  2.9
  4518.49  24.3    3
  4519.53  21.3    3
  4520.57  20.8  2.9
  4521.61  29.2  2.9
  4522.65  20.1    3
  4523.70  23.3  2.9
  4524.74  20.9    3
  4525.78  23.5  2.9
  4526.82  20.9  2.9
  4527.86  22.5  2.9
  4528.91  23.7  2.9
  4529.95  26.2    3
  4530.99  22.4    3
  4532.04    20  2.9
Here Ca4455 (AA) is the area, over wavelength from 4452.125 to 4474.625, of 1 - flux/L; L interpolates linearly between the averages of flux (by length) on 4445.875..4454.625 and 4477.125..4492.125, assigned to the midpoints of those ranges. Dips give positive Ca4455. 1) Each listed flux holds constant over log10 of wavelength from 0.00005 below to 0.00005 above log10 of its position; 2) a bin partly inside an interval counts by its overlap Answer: 1.31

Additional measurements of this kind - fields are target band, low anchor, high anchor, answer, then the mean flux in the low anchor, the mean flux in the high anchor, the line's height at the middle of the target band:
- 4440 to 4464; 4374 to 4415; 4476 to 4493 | 0.4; 22.1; 23.3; 22.9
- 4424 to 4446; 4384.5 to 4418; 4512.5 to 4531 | 0.5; 22.3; 23.1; 22.5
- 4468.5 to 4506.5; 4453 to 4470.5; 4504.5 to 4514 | -2.6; 21.5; 23.3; 22.4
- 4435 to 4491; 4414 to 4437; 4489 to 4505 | 2.2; 22.6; 24.5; 23.6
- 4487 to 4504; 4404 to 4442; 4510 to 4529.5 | -1.3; 22.2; 22.8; 22.6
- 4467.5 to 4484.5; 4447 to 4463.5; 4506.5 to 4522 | -0.4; 22.4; 22.8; 22.5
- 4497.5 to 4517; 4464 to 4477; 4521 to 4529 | -0.5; 23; 22.9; 23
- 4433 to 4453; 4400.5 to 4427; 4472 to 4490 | 0.1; 22.2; 23.6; 22.8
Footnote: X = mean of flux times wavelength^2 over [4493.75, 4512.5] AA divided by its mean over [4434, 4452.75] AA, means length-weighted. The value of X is 1.08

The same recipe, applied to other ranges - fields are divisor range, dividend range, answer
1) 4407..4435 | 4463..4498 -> 1.07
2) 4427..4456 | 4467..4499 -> 1.06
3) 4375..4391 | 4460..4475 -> 1.10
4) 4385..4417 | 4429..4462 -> 1.02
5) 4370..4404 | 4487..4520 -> 1.12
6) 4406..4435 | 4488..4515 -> 1.10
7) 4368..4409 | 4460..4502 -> 1.09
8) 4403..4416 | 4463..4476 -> 1.10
